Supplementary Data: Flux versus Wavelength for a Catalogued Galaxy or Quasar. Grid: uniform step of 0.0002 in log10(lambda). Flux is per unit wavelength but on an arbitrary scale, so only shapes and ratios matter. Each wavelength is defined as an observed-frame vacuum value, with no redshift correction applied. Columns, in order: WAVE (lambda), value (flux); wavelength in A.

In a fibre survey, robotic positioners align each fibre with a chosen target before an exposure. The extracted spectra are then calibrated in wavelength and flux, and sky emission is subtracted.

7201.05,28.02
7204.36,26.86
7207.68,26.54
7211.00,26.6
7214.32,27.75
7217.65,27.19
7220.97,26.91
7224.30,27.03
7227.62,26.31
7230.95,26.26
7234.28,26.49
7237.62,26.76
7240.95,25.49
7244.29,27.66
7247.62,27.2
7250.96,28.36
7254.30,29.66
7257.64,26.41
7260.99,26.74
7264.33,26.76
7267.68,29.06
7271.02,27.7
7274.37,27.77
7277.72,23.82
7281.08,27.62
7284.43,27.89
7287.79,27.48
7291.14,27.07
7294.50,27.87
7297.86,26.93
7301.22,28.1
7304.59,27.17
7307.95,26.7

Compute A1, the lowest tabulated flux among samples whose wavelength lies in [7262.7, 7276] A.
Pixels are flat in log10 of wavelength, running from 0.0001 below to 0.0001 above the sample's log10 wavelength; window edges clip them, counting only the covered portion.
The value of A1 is 26.76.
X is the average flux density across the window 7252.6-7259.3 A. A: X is 28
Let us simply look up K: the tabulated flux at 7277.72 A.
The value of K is 23.82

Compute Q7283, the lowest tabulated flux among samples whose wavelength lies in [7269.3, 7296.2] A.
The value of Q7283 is 23.82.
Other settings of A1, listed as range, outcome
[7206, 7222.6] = 26.54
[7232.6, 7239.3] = 26.49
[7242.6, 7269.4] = 26.41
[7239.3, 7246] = 25.49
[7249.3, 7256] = 28.36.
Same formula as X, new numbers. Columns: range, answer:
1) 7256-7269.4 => 27.2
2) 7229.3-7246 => 26.5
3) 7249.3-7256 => 29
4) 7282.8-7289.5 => 27.7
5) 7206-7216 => 26.9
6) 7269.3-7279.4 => 26.5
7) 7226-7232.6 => 26.3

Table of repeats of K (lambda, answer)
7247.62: 27.2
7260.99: 26.74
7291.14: 27.07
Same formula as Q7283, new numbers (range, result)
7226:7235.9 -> 26.26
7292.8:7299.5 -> 26.93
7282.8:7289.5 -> 27.48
